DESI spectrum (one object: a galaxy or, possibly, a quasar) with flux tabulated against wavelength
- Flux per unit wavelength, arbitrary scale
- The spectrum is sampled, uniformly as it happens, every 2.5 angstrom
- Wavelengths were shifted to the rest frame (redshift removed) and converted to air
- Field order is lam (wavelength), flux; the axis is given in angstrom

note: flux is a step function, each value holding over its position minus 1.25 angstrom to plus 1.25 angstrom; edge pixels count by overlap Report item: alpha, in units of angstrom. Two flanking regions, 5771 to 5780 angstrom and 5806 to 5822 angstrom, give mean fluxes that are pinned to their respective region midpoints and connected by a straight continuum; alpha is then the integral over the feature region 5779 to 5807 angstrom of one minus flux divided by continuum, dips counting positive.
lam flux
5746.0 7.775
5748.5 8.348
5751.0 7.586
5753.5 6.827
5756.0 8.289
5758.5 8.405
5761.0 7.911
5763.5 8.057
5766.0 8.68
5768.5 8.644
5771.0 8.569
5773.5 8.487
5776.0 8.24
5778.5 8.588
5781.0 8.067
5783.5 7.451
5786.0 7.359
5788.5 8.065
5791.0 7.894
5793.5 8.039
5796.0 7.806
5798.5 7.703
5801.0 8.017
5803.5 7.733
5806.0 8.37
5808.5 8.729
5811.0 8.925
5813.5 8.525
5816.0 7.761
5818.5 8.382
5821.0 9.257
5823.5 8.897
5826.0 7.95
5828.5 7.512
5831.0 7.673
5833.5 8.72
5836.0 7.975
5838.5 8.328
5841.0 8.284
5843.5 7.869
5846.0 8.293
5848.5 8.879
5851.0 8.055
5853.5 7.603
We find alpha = 2.05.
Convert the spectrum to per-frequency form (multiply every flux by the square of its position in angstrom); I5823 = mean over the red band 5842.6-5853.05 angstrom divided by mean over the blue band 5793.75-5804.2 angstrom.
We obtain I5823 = 1.1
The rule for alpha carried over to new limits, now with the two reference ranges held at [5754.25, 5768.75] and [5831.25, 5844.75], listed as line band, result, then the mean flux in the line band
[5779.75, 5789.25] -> 0.6 angstrom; 7.72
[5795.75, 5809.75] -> 0.2 angstrom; 8.08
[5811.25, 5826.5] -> -0.6 angstrom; 8.52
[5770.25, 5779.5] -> -0.2 angstrom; 8.46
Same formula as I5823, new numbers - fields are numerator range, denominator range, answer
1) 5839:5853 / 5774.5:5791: 1.06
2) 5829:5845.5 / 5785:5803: 1.05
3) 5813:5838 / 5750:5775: 1.04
